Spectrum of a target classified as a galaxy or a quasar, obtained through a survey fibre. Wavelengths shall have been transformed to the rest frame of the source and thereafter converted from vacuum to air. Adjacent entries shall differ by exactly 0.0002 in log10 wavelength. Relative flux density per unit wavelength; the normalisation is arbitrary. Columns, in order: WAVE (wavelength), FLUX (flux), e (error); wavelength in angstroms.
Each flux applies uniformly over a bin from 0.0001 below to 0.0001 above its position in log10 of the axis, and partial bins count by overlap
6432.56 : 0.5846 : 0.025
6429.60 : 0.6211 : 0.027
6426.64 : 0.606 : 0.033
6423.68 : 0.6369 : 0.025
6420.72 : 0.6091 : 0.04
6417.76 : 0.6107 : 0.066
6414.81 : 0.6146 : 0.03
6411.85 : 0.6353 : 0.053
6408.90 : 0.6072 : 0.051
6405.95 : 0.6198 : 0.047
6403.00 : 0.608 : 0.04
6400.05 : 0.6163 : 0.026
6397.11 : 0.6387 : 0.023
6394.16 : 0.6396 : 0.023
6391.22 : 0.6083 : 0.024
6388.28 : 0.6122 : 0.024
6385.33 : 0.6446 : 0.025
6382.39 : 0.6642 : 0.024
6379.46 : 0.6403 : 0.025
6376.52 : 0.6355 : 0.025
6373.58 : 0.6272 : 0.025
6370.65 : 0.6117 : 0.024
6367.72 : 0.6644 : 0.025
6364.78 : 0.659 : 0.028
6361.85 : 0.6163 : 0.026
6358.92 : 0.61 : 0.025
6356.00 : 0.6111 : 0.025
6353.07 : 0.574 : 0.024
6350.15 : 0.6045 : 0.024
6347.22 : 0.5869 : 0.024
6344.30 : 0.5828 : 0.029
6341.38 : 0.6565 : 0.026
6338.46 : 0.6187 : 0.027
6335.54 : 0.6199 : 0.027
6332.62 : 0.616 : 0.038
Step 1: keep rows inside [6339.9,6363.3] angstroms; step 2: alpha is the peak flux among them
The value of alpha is 0.6565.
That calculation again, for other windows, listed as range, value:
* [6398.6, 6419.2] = 0.6353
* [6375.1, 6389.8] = 0.6642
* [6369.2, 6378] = 0.6355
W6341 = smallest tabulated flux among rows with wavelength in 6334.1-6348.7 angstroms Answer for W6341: 0.5828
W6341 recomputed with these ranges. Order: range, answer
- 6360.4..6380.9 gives 0.6117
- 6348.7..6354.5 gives 0.574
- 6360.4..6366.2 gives 0.6163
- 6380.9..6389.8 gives 0.6122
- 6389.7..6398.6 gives 0.6083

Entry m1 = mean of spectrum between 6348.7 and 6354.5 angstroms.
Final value 0.59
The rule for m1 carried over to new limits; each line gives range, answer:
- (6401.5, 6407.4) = 0.614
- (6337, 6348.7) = 0.611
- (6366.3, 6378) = 0.635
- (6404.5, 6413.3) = 0.621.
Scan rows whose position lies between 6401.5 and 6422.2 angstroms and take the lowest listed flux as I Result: 0.6072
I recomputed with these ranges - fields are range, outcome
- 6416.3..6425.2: 0.6091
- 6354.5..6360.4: 0.61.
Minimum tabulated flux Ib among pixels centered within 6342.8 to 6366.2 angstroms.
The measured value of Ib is 0.574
